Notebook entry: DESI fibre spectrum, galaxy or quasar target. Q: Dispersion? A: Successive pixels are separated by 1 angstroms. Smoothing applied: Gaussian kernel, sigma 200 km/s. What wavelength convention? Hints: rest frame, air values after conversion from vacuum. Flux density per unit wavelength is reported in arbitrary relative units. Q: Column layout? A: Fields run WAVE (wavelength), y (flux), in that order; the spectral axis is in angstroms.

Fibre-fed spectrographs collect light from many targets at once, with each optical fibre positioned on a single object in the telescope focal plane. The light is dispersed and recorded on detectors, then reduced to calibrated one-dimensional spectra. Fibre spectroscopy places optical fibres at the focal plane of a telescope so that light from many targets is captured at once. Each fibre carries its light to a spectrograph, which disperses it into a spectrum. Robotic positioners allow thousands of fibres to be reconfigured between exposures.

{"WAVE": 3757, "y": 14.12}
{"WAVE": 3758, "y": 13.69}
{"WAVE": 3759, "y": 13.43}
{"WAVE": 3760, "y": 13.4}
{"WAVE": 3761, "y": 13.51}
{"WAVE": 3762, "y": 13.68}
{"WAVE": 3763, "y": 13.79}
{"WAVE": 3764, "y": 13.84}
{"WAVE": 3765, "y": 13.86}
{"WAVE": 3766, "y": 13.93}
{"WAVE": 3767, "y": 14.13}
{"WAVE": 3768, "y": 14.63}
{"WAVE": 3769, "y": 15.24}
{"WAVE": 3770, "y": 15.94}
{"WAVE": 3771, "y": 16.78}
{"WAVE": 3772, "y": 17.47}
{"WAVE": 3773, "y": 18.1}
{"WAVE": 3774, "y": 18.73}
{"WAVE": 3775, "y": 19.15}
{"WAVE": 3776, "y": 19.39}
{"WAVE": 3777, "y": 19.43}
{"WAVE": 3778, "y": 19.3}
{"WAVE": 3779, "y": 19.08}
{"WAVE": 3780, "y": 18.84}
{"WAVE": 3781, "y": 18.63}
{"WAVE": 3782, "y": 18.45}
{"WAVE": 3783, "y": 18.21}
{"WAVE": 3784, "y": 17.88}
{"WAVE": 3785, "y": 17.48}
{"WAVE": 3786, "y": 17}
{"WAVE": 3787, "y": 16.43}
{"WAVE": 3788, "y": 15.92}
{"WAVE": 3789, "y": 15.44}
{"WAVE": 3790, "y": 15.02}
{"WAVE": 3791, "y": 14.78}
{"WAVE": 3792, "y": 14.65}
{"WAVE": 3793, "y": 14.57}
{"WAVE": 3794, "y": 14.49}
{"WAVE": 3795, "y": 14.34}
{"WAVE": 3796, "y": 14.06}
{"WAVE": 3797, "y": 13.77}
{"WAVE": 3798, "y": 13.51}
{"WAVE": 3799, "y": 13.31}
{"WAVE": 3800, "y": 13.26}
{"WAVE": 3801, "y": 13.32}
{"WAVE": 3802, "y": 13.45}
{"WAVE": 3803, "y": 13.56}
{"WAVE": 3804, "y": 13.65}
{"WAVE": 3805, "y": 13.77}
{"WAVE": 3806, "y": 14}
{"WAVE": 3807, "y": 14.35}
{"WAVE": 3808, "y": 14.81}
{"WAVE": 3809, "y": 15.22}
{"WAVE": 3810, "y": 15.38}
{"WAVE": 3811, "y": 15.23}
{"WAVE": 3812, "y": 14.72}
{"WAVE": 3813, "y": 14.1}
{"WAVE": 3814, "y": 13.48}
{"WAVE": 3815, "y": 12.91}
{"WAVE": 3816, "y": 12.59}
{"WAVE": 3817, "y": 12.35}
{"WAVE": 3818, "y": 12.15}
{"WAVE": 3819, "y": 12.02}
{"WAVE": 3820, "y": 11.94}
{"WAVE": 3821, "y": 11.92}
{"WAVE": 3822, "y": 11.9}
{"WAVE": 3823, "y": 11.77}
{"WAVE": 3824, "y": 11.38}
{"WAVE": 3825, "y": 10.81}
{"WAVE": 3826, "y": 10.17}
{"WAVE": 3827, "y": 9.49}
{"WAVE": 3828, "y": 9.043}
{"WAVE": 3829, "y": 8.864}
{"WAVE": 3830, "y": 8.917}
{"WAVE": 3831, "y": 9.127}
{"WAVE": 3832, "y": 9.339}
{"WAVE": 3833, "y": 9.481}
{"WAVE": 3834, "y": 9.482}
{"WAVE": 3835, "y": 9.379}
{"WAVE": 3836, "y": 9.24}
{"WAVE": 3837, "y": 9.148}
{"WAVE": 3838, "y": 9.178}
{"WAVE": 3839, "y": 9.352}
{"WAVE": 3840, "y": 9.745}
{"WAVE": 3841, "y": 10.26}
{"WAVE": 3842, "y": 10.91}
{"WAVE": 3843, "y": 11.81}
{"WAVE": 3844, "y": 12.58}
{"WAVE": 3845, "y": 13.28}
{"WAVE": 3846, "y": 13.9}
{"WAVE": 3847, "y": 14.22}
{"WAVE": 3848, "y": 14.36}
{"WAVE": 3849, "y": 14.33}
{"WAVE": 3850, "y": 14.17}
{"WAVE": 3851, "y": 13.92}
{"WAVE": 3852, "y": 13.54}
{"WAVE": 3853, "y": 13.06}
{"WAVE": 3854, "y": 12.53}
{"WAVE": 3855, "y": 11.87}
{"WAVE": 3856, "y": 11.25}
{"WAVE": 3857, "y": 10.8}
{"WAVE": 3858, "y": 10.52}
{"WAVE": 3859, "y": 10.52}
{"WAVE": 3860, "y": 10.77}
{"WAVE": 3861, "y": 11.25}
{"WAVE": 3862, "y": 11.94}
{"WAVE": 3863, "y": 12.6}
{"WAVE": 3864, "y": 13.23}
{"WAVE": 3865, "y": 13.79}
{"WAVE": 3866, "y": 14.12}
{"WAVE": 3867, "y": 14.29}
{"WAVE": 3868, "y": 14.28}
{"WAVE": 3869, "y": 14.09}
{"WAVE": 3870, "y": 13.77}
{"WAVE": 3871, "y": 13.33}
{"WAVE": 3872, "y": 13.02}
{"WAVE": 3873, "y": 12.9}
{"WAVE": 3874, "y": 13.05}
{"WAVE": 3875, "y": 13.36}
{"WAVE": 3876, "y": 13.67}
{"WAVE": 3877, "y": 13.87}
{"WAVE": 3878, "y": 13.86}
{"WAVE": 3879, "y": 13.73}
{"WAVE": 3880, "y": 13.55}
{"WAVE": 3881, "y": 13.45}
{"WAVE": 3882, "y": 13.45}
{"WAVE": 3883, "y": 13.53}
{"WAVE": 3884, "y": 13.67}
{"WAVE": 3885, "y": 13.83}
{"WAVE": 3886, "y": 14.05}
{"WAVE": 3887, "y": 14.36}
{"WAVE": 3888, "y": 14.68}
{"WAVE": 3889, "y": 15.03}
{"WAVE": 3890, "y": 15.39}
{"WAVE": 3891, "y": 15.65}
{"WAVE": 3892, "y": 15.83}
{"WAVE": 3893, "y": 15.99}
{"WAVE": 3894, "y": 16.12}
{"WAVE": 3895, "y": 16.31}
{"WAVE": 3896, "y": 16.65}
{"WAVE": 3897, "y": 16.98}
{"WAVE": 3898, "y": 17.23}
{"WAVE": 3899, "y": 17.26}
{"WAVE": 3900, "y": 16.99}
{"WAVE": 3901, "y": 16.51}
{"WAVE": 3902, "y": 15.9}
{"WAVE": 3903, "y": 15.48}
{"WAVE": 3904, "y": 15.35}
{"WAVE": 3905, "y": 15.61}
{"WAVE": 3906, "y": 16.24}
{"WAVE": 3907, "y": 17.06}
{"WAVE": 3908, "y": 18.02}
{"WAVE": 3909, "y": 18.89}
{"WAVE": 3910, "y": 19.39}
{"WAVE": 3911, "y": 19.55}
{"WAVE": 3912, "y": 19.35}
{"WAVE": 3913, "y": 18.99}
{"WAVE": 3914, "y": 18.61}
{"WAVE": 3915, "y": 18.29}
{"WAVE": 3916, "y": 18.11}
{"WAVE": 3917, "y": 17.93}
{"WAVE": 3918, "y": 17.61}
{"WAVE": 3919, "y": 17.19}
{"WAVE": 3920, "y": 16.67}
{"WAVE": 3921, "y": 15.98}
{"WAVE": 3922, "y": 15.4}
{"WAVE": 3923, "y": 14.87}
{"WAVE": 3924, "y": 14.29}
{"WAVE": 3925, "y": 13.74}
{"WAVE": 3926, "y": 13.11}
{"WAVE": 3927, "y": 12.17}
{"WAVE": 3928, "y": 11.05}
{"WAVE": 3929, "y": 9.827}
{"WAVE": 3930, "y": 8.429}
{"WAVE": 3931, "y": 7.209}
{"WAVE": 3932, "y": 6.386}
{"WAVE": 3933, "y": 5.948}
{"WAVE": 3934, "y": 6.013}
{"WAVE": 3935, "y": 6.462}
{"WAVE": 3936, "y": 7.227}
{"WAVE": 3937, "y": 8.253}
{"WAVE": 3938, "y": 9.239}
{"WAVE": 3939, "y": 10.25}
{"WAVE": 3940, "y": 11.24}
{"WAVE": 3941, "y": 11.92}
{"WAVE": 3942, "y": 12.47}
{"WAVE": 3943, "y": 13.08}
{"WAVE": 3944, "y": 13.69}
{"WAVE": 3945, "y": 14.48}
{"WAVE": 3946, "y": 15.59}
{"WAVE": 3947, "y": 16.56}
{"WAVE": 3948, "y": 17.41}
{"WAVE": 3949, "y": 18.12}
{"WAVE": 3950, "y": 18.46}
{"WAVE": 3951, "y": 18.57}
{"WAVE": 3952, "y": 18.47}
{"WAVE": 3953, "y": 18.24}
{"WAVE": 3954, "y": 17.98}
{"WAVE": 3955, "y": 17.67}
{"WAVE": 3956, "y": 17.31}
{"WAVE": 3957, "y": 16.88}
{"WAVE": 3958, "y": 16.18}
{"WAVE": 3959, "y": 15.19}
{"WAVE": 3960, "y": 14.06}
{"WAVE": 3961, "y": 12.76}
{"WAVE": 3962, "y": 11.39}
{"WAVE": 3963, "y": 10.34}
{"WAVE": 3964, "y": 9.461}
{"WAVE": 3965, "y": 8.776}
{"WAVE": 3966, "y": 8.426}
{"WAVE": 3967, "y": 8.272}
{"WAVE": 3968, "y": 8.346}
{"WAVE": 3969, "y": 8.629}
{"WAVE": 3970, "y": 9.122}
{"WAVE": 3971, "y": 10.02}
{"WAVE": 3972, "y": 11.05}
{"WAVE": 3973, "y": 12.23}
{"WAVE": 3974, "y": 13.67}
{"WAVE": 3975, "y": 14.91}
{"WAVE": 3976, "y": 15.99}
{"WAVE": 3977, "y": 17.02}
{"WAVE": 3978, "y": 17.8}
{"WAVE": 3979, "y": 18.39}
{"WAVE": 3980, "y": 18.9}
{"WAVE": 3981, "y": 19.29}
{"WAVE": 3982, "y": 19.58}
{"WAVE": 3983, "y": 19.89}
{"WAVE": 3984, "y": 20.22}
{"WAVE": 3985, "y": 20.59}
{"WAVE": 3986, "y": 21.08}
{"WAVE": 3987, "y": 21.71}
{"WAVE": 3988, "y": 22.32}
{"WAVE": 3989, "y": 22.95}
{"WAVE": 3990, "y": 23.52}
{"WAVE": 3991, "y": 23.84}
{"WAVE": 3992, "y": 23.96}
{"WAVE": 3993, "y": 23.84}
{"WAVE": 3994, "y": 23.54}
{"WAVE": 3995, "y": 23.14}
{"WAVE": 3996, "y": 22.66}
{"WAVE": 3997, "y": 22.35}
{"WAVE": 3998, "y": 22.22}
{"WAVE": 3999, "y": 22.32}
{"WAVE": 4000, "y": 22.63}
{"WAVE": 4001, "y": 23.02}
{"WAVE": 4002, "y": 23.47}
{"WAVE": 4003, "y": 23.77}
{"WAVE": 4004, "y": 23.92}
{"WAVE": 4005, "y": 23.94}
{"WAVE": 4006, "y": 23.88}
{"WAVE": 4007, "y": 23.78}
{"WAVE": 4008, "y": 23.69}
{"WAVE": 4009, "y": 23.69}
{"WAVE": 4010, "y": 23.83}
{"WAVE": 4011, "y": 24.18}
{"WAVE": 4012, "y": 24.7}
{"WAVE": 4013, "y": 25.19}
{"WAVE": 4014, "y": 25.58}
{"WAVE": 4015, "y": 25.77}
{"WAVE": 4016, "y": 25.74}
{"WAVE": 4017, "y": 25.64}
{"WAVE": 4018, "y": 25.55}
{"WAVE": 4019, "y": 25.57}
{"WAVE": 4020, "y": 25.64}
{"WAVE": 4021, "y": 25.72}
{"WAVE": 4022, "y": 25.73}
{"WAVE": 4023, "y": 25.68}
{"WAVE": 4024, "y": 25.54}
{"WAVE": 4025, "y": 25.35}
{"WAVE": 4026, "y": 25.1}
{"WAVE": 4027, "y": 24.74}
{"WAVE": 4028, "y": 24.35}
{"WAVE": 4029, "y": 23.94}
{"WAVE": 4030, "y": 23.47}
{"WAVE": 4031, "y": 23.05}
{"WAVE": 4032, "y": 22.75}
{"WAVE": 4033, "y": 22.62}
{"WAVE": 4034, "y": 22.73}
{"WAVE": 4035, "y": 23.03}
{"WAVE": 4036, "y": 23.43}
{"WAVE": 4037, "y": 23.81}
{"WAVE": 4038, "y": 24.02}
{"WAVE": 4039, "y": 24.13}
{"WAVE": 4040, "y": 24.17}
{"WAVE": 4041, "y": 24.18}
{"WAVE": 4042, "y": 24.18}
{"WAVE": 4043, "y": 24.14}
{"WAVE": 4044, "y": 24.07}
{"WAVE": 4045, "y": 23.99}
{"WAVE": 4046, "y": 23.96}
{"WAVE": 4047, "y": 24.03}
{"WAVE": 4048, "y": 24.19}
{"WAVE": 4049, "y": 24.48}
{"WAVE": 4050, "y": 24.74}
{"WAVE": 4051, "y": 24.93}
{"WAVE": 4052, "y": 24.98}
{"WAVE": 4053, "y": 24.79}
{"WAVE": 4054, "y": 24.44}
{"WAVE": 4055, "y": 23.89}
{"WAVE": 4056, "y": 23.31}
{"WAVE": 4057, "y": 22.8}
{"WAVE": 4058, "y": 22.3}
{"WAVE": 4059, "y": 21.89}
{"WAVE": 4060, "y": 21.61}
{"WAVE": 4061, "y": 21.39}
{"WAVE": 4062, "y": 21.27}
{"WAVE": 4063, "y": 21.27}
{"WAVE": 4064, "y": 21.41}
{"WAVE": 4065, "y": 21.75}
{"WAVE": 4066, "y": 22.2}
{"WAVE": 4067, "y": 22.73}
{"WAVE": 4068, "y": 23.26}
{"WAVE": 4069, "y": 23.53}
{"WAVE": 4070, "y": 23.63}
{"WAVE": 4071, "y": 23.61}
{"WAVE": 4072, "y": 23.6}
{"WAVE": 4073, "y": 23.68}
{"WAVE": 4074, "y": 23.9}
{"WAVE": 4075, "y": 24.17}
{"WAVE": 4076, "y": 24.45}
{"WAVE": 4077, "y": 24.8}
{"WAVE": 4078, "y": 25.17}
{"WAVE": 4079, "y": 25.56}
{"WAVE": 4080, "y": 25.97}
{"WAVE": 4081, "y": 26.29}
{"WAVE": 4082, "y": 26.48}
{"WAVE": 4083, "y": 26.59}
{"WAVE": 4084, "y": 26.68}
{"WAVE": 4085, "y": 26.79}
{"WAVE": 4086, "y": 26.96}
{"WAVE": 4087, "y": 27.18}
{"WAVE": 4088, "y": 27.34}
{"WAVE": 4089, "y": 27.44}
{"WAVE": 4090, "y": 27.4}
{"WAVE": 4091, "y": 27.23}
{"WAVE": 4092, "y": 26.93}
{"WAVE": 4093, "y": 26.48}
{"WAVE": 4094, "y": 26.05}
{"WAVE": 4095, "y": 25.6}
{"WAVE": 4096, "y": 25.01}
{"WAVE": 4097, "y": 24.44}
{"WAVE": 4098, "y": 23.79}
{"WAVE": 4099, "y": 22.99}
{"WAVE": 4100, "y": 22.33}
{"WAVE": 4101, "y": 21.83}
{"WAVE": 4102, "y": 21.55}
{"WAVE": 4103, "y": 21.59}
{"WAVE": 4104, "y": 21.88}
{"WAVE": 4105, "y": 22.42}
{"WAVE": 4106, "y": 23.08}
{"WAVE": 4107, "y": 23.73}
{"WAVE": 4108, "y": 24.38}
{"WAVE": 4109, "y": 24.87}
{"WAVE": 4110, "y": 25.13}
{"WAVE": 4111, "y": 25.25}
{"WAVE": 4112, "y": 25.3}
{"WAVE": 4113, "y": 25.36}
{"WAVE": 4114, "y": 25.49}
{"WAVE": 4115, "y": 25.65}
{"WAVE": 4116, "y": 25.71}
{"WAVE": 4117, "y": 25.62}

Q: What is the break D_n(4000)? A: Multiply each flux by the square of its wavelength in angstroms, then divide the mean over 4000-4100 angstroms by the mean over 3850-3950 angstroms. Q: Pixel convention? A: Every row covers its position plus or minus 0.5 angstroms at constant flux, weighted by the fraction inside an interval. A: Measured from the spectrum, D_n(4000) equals 1.9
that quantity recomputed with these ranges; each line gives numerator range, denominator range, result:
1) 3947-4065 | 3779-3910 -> 1.66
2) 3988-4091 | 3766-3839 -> 1.96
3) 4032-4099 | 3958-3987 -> 1.78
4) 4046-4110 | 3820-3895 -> 2.17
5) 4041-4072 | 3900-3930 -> 1.55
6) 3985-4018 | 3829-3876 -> 2.13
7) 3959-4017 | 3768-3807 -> 1.33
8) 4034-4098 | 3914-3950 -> 2.02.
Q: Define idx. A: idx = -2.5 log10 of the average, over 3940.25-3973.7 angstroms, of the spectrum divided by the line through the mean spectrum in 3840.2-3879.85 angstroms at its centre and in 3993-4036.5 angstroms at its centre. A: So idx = 0.40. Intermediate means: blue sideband 12.9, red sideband 24.1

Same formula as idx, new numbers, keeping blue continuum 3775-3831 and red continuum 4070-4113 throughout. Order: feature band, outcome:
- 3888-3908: 0.10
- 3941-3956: 0.20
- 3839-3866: 0.29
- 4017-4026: -0.15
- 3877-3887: 0.24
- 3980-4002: -0.04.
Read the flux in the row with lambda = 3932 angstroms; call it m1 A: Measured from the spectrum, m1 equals 6.386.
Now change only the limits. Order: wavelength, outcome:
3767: 14.13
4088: 27.34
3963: 10.34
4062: 21.27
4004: 23.92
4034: 22.73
